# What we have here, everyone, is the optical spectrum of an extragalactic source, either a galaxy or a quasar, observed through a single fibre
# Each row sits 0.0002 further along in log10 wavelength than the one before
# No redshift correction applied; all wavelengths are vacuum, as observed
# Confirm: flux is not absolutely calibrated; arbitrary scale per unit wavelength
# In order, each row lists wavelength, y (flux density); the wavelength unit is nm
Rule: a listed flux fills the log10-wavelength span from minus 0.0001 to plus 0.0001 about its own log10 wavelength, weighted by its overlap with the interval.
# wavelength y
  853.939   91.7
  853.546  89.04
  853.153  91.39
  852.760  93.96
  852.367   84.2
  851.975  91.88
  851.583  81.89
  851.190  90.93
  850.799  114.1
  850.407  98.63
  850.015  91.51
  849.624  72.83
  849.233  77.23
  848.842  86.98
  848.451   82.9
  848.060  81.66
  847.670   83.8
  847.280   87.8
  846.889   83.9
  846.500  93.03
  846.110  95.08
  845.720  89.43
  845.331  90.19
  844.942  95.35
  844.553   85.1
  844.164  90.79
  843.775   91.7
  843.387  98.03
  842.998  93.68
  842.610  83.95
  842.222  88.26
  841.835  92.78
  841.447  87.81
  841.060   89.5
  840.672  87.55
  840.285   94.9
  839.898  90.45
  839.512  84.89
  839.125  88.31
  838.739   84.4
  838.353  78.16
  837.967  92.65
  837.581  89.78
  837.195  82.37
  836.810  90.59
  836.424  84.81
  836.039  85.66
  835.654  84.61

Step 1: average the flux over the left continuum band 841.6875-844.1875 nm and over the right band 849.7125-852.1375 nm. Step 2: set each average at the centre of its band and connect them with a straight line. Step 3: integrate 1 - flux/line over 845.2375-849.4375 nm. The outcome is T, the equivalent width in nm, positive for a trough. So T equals 0.29 nm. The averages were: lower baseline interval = 91.3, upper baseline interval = 93.9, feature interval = 86.4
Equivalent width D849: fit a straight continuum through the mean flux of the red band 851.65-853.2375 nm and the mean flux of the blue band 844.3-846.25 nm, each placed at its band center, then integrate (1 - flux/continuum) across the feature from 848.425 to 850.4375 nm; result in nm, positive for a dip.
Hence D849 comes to 0.14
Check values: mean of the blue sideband 90.9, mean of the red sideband 89.6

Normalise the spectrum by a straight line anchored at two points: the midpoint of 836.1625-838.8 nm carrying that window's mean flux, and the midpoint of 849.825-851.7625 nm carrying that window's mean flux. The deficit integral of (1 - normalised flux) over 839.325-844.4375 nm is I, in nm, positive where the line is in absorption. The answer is -0.058 nm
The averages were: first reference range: 86.2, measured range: 90.3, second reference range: 95.5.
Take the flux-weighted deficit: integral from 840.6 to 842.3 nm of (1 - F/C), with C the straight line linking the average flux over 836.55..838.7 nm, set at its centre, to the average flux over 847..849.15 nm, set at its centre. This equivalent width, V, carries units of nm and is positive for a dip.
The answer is -0.074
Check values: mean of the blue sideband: 86.5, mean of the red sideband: 84.2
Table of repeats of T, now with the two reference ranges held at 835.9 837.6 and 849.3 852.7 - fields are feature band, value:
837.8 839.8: 0.03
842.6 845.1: -0.10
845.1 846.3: -0.04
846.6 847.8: 0.05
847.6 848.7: 0.08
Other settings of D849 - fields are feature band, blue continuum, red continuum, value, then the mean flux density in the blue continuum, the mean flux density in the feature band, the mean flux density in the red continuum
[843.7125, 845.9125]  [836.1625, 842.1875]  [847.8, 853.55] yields -0.05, 87.9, 90.4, 88.5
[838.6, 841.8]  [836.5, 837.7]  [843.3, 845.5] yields 0.01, 87.1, 88.8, 91.6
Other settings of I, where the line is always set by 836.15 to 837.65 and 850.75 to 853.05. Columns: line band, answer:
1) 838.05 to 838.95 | 0.04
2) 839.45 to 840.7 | -0.04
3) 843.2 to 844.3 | -0.06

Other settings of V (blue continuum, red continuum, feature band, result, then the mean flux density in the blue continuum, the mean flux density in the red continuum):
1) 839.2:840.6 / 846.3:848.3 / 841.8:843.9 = -0.07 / 89.7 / 86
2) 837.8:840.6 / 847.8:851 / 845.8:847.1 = -0.04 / 87.7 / 88.2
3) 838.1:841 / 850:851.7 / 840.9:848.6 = 0.18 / 87.2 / 96.4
